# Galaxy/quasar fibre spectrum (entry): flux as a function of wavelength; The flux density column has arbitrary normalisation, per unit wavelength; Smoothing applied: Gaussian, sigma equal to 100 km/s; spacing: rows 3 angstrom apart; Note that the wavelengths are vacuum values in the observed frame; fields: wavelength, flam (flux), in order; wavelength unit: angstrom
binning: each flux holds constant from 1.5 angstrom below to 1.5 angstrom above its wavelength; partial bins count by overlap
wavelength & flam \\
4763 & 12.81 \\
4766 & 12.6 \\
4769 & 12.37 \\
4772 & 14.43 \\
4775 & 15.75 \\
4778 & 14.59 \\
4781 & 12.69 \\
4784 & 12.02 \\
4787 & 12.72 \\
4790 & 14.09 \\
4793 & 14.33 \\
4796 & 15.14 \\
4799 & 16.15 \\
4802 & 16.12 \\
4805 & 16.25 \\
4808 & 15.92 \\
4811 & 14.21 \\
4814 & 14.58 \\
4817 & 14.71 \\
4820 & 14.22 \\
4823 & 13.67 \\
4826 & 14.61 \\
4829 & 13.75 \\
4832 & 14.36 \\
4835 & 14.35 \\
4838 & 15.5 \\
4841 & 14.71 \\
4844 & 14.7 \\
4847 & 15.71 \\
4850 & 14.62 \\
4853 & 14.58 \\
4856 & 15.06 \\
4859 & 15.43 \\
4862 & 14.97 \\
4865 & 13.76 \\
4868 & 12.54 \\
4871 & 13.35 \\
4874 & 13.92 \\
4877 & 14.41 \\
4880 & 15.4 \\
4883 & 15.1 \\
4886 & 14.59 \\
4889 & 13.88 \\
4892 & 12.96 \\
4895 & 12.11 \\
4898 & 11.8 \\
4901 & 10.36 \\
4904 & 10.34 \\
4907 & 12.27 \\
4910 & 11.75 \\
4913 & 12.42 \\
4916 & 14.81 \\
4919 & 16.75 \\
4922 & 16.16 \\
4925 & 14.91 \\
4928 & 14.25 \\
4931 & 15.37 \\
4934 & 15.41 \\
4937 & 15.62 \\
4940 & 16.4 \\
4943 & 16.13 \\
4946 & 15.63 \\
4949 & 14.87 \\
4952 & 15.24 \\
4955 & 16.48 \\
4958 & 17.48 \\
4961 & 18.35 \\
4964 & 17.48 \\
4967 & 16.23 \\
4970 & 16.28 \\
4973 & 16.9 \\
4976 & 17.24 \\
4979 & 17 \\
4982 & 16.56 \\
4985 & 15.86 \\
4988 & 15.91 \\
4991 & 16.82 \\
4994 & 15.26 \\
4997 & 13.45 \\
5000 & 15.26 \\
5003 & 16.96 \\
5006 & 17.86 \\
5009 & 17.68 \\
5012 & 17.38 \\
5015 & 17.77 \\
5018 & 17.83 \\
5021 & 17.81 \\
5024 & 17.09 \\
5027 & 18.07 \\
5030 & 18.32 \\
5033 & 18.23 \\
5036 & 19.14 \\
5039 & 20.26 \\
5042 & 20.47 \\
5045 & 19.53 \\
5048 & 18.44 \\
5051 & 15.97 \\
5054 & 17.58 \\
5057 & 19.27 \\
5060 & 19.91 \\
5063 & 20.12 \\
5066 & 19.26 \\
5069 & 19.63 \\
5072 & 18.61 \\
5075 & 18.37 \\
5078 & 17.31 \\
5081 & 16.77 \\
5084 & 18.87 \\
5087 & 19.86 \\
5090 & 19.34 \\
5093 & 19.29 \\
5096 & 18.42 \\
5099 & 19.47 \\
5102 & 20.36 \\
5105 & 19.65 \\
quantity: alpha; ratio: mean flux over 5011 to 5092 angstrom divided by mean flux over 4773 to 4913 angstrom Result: 1.3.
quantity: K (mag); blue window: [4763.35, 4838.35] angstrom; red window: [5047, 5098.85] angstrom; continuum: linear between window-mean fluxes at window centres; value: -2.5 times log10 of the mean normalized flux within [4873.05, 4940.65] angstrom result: 0.15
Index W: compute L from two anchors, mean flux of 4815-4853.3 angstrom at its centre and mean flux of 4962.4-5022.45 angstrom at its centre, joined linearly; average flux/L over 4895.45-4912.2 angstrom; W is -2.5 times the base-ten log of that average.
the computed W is 0.33 mag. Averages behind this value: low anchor 14.6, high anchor 16.7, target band 11.4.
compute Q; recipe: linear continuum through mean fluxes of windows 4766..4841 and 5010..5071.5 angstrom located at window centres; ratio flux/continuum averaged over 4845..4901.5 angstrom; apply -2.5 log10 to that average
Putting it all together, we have 0.12 mag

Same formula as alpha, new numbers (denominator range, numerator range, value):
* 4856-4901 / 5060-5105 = 1.38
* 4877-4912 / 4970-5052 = 1.35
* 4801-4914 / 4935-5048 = 1.22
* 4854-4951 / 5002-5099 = 1.31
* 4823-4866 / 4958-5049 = 1.18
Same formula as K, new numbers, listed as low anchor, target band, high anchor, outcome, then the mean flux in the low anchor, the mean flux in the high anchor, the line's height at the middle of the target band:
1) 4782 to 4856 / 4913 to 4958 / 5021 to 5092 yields 0.07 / 14.6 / 18.7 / 16.6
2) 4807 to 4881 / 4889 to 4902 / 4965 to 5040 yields 0.26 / 14.5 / 17.1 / 15.3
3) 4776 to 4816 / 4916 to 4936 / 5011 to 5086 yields 0.08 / 14.5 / 18.5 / 16.6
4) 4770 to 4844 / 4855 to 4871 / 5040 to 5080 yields 0.09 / 14.5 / 18.8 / 15.5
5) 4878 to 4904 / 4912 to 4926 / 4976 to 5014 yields -0.08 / 13.1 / 16.4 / 14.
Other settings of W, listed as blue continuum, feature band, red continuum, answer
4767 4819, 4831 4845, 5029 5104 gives 0.03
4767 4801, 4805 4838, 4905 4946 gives -0.03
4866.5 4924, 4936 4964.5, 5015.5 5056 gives -0.07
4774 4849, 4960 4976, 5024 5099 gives 0.01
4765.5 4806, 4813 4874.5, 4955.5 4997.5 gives 0.04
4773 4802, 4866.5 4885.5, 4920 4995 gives 0.08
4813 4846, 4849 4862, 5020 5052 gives 0.00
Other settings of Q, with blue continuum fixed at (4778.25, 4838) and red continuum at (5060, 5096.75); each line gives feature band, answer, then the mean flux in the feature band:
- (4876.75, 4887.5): 0.052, 14.9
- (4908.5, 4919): 0.195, 13.5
